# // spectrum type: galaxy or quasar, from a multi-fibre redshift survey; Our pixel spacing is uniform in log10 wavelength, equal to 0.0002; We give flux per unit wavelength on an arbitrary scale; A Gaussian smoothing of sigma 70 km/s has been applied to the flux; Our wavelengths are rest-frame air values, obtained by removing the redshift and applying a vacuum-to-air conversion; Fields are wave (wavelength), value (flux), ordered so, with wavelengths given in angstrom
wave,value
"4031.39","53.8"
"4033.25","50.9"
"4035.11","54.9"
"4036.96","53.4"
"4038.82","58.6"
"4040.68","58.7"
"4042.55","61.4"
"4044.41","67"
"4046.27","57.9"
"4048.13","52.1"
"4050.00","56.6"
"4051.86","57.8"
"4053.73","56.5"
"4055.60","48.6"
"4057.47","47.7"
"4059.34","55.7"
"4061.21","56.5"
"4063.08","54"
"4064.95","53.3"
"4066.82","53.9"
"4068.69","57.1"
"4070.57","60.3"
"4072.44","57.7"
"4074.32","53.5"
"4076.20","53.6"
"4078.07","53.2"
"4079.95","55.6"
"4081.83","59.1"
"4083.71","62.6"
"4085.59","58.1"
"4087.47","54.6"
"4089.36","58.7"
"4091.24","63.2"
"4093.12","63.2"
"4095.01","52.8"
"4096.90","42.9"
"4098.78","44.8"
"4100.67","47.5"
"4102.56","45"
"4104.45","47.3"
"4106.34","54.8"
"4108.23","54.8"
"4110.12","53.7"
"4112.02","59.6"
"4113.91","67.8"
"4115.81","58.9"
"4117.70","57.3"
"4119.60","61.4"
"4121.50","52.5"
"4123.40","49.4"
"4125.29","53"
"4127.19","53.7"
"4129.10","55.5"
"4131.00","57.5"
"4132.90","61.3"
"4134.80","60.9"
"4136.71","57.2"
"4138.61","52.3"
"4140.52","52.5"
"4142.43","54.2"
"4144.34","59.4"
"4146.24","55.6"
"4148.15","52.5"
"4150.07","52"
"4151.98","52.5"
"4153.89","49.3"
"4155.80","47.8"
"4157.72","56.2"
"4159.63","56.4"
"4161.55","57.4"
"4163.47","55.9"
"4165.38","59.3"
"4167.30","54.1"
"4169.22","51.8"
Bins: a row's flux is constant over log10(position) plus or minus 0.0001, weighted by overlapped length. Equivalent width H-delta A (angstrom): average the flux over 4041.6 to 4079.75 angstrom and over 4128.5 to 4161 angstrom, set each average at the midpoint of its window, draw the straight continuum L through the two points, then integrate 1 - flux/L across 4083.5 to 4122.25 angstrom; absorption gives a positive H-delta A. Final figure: 0.1 angstrom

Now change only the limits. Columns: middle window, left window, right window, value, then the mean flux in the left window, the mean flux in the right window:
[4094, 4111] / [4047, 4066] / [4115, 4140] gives 1.9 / 53.9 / 56.2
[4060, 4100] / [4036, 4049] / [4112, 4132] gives 1.5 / 58.5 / 56.9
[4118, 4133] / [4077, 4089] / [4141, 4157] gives -0.2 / 57.2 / 52.9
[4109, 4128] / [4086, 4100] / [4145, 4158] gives -1.2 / 54.3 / 52.2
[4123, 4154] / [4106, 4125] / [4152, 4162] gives 0.0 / 57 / 53.1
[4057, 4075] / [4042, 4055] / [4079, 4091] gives 1.0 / 58.1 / 58.4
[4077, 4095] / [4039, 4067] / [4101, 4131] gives -1.0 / 56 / 54.9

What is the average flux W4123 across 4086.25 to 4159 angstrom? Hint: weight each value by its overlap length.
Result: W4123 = 54.6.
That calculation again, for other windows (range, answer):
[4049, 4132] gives 55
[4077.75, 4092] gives 58.3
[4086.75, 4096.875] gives 57.1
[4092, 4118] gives 53.6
